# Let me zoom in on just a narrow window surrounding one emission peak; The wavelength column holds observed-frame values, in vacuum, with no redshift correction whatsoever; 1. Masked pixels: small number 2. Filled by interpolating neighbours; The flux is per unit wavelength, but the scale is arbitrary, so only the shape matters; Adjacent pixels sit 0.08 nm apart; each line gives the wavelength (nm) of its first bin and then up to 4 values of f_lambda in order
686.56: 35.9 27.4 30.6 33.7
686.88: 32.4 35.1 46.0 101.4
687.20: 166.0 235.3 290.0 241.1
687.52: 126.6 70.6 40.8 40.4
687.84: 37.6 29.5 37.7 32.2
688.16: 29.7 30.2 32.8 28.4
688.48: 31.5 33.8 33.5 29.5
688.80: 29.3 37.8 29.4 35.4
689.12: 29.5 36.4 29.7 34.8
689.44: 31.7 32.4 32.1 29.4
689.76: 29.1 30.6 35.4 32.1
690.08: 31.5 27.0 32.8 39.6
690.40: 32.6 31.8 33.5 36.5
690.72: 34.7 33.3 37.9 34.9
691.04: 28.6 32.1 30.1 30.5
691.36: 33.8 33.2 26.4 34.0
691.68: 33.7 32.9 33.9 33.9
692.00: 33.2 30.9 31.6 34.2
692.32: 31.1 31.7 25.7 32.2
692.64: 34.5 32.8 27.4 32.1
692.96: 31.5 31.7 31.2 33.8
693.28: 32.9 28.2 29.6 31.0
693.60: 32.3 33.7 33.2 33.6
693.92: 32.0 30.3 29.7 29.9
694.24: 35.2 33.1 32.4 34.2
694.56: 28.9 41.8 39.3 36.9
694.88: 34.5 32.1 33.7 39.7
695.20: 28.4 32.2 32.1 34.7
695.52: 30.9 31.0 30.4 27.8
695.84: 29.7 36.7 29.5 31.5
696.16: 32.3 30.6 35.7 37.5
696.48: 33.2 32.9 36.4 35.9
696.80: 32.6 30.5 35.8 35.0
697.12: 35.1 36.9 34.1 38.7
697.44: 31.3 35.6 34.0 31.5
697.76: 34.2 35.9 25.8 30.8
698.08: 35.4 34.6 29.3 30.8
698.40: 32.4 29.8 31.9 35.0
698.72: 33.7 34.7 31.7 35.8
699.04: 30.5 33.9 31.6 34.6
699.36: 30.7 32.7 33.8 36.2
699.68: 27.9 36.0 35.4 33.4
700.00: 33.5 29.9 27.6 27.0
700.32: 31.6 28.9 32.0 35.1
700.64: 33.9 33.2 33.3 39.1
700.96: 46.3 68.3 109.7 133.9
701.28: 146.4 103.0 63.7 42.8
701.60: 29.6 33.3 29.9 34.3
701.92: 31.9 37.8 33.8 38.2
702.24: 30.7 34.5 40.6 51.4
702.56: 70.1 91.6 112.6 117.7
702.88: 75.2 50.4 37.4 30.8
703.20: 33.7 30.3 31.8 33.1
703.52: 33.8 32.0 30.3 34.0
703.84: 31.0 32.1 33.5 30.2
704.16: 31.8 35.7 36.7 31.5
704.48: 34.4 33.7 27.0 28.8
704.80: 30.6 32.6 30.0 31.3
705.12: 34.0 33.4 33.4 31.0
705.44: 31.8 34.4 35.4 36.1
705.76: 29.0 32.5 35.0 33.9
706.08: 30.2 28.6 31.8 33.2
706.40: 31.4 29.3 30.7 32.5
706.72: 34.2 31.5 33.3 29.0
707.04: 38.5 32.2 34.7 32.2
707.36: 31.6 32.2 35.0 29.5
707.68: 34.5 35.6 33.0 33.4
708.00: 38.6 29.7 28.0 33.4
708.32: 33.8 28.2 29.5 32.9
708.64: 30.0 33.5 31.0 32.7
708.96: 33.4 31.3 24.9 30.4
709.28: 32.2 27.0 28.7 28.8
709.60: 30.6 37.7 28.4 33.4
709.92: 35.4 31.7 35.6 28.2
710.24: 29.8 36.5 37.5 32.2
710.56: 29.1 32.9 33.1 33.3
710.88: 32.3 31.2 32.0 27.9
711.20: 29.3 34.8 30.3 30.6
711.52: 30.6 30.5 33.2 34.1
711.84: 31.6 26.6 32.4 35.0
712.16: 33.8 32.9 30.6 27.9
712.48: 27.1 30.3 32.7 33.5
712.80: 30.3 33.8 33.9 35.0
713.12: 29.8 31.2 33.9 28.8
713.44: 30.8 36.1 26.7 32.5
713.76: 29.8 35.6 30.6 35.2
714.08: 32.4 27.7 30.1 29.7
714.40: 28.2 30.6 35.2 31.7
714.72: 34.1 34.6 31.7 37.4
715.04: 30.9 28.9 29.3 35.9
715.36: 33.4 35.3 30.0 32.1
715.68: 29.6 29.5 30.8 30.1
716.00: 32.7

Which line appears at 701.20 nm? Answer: [S II]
